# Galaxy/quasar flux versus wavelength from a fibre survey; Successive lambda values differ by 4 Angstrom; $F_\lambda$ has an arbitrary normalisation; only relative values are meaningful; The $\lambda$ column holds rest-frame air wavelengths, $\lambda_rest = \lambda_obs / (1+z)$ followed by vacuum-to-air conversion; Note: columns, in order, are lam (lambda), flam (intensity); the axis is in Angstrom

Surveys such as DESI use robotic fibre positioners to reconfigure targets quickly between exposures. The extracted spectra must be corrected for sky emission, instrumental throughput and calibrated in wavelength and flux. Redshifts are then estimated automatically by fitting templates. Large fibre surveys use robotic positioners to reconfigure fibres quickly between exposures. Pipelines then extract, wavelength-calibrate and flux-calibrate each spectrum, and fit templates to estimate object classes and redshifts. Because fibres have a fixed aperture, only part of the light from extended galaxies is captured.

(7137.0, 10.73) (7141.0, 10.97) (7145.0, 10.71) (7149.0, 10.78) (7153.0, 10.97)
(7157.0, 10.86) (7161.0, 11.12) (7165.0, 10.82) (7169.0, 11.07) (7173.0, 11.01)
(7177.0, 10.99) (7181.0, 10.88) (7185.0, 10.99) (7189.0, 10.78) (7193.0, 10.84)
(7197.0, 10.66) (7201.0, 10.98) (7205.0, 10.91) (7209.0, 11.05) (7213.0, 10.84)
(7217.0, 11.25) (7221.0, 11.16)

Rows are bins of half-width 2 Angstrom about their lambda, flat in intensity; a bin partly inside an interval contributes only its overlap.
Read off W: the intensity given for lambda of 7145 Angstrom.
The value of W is 10.71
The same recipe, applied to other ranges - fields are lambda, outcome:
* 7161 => 11.12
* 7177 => 10.99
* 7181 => 10.88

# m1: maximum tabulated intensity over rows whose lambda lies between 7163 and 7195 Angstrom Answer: 11.07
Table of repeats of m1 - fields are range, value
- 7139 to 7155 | 10.97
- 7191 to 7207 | 10.98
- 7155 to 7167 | 11.12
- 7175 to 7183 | 10.99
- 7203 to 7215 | 11.05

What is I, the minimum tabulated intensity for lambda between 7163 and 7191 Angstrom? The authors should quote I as 10.78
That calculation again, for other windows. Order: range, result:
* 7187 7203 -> 10.66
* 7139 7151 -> 10.71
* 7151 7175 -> 10.82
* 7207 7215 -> 10.84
